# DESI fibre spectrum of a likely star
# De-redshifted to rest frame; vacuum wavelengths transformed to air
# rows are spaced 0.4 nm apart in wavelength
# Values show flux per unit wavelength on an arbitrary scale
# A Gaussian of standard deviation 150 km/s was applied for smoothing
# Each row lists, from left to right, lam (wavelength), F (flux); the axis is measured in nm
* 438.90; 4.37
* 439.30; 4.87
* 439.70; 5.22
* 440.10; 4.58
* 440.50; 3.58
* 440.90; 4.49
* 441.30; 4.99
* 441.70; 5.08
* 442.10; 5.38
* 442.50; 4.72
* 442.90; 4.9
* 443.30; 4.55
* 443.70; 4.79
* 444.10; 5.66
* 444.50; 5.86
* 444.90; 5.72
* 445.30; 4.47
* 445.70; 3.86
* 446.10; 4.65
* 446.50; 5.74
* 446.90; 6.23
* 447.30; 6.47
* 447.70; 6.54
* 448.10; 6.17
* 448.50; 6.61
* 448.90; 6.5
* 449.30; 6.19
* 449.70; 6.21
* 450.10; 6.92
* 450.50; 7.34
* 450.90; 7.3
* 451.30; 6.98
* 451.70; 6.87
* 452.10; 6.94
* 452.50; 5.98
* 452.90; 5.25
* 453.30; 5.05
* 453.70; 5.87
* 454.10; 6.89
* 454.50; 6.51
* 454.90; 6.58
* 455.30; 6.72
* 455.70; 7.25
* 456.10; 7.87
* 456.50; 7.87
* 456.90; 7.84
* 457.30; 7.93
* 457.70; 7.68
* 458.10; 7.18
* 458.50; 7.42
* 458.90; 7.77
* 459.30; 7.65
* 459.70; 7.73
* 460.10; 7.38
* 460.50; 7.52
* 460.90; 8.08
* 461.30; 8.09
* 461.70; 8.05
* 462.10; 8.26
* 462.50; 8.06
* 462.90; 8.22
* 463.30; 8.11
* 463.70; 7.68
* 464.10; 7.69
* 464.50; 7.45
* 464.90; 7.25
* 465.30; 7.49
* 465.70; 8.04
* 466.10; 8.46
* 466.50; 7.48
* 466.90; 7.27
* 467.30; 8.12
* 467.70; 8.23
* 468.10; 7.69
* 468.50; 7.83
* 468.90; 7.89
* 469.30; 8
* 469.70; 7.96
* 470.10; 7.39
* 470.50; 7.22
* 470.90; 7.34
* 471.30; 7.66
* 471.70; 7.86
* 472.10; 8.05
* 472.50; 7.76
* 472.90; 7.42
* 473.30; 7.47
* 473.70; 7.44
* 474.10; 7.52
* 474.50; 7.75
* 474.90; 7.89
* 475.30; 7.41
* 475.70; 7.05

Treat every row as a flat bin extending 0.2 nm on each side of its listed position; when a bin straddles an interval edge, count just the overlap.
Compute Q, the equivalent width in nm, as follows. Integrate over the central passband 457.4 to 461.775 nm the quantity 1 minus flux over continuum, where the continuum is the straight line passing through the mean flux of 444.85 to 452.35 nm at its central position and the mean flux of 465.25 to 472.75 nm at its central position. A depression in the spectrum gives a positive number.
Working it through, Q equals -0.390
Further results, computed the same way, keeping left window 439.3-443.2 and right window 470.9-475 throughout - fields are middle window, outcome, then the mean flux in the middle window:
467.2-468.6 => -0.15 nm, 7.97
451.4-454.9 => -0.22 nm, 6.22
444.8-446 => 0.13 nm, 4.59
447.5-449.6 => -0.37 nm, 6.39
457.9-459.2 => -0.23 nm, 7.47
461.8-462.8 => -0.22 nm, 8.16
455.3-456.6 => -0.30 nm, 7.5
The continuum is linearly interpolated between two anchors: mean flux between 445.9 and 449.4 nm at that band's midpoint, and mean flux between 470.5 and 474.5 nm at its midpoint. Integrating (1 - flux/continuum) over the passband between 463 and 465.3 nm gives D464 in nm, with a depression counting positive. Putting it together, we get -0.18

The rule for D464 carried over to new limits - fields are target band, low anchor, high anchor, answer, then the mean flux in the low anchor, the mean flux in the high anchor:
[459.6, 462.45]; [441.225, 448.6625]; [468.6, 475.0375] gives -0.48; 5.39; 7.66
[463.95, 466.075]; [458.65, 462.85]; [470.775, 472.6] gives 0.05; 7.87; 7.75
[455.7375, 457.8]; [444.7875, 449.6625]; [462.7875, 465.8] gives -0.28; 5.78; 7.72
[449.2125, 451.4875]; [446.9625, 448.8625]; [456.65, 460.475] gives -0.05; 6.44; 7.62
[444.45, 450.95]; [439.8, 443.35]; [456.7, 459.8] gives -0.23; 4.72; 7.65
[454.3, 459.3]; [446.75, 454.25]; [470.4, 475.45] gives -0.46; 6.44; 7.61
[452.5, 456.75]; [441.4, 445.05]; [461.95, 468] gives 0.01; 5.17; 7.85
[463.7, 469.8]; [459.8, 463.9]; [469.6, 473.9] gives -0.01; 7.94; 7.59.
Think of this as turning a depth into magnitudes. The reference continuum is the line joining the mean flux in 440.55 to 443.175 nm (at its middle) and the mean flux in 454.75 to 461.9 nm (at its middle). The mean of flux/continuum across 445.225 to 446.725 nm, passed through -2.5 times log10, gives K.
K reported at 0.17 mag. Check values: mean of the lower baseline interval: 4.84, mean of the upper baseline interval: 7.6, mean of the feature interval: 4.72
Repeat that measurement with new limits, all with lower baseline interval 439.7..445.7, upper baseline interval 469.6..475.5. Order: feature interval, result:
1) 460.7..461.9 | -0.22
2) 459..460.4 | -0.18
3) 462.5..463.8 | -0.19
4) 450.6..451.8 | -0.24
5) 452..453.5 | 0.01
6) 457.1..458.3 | -0.21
